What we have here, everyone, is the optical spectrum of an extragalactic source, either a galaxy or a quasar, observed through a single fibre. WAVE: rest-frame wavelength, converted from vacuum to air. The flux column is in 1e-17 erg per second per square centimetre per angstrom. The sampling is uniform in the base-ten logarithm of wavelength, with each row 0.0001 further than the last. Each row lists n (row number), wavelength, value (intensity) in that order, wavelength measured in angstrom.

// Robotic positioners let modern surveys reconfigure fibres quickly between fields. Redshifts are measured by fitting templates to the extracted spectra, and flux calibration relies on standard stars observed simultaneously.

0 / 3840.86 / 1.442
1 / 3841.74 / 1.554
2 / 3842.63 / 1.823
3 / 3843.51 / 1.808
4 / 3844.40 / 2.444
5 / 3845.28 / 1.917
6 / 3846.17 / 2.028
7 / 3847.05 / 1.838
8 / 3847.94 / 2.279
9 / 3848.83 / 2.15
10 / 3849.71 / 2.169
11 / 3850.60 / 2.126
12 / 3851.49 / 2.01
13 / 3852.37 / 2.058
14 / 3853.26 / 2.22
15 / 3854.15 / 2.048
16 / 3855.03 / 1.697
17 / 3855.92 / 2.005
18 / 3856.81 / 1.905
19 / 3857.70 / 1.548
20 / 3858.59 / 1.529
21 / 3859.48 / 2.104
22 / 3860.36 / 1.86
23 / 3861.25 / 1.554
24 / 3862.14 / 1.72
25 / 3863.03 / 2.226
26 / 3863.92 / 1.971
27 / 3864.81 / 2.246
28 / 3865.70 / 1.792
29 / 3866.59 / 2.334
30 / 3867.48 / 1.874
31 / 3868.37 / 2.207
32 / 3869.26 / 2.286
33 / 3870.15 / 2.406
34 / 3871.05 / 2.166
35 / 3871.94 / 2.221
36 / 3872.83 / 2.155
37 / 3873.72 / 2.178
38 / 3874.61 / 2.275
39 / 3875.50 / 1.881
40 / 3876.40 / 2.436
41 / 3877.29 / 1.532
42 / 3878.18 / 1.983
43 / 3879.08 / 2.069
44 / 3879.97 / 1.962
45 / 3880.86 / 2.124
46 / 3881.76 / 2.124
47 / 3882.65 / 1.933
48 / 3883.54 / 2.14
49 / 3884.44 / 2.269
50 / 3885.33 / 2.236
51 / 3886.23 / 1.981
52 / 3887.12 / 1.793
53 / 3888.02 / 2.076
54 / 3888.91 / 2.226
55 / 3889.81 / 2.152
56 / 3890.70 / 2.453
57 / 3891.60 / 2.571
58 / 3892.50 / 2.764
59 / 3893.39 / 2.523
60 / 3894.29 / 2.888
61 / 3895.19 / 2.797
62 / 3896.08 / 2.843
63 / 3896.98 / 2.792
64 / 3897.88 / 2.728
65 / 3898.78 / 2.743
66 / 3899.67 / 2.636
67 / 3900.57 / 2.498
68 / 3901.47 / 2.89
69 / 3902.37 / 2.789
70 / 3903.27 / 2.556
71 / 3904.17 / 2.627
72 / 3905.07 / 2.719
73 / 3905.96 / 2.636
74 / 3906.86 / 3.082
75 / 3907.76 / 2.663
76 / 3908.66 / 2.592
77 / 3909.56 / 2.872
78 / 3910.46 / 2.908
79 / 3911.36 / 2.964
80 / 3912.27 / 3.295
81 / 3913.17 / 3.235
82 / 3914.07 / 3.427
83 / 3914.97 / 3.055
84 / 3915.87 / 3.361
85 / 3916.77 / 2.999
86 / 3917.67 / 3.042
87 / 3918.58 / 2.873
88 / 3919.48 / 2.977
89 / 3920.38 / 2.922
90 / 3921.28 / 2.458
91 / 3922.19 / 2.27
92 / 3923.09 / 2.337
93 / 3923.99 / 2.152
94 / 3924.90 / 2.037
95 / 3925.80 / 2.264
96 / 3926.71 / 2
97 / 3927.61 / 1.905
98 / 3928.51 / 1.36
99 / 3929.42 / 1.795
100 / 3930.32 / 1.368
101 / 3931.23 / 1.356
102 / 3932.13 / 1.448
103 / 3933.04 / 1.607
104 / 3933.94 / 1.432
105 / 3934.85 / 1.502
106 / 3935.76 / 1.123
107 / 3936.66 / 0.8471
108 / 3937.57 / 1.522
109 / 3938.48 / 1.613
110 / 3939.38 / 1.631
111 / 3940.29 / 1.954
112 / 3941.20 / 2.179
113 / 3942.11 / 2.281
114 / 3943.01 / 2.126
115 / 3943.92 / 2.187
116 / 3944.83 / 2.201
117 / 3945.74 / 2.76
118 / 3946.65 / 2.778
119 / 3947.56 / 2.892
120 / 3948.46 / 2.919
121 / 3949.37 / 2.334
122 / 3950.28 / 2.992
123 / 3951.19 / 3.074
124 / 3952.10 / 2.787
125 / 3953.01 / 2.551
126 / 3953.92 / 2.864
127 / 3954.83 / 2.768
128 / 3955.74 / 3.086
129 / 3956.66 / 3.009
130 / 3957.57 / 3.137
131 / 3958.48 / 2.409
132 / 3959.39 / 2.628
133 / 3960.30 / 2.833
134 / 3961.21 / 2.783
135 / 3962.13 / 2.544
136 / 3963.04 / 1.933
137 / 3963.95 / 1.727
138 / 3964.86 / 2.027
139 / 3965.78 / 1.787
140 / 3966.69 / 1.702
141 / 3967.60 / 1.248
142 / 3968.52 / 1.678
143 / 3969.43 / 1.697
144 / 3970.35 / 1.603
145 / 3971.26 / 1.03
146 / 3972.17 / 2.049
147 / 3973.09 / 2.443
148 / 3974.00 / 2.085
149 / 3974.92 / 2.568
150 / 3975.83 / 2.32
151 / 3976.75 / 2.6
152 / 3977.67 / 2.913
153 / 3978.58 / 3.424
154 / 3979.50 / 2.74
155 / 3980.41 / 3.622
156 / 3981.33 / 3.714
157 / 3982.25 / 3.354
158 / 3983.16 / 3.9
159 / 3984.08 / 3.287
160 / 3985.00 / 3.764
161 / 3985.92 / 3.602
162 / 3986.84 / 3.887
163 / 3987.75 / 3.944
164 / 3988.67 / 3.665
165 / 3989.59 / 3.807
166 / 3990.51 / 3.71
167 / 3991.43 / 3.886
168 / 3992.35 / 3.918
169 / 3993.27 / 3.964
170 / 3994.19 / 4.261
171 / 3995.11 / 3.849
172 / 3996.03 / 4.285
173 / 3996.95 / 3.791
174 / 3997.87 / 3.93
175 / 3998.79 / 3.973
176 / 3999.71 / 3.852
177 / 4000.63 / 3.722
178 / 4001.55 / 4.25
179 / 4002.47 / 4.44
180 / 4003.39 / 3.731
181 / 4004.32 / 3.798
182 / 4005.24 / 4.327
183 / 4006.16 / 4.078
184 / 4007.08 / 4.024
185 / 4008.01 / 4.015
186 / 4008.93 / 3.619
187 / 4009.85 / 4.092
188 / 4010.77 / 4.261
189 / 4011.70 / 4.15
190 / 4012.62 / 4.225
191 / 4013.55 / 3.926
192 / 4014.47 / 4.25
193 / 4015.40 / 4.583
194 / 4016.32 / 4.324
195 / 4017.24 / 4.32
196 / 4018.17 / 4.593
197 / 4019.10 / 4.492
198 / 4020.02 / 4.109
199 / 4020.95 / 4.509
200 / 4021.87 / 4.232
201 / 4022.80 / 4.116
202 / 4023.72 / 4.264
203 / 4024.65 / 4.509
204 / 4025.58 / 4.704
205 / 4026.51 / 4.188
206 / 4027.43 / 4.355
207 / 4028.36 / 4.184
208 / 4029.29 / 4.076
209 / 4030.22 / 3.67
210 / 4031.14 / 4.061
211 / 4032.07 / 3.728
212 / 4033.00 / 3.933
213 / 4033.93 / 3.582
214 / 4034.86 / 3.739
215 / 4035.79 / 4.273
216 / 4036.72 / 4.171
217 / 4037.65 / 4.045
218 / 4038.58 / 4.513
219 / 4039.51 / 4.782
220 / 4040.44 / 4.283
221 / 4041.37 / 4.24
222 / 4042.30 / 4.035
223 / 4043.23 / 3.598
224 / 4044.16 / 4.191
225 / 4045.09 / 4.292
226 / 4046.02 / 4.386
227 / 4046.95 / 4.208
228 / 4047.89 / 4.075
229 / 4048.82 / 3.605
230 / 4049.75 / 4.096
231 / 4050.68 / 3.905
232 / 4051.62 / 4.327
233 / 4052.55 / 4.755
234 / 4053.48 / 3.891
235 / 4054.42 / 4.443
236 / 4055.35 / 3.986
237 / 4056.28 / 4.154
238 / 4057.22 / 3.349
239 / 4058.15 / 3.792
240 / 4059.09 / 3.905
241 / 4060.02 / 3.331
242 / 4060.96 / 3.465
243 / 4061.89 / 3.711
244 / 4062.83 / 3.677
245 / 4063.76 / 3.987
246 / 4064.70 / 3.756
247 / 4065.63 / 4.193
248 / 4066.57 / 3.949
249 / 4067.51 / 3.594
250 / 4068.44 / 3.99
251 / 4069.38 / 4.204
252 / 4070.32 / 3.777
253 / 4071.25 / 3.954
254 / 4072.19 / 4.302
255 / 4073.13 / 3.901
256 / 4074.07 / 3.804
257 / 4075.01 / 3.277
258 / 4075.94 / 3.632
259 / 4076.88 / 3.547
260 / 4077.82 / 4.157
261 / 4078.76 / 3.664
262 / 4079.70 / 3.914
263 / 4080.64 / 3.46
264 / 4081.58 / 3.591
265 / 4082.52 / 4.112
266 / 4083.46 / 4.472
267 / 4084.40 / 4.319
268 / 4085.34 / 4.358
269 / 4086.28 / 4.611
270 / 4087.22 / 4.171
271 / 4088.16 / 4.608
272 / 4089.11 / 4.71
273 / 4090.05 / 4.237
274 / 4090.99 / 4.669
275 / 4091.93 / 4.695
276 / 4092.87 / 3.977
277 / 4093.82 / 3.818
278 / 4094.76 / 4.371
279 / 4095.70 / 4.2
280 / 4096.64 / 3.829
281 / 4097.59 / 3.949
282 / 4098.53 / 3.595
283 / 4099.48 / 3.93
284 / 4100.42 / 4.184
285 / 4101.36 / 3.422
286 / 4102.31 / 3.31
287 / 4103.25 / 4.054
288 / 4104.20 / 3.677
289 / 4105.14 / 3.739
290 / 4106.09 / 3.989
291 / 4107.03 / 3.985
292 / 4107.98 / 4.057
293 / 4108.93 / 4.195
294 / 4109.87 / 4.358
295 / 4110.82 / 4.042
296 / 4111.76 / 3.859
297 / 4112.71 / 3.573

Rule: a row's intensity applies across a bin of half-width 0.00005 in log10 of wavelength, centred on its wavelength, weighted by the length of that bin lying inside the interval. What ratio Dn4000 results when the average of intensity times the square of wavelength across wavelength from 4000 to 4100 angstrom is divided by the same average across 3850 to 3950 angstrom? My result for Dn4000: 1.94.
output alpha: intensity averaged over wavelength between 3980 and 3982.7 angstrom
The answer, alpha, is 3.55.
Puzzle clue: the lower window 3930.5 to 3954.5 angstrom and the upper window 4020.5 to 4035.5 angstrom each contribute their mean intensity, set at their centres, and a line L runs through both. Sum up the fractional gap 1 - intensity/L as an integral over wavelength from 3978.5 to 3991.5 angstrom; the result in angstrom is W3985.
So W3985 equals -2.1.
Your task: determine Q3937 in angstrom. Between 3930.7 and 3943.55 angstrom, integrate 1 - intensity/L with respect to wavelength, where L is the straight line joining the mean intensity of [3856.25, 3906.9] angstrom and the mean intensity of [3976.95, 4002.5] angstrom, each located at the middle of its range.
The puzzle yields 6.0 angstrom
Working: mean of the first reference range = 2.26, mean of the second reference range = 3.74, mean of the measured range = 1.62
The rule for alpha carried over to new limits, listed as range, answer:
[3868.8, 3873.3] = 2.25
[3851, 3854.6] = 2.09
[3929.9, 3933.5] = 1.45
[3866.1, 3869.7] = 2.17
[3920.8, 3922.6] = 2.37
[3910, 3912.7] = 3.04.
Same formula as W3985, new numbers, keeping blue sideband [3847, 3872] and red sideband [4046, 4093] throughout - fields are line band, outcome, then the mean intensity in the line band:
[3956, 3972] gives 4.71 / 2.11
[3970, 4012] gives -3.20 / 3.53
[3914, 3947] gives 6.82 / 2.12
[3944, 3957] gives 0.52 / 2.77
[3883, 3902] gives -1.14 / 2.47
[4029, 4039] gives -0.82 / 3.98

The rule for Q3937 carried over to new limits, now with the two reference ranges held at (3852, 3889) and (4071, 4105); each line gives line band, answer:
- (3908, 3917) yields -2.4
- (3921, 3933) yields 3.1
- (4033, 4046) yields -2.1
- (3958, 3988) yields 3.9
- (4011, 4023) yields -3.3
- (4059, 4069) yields 0.0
